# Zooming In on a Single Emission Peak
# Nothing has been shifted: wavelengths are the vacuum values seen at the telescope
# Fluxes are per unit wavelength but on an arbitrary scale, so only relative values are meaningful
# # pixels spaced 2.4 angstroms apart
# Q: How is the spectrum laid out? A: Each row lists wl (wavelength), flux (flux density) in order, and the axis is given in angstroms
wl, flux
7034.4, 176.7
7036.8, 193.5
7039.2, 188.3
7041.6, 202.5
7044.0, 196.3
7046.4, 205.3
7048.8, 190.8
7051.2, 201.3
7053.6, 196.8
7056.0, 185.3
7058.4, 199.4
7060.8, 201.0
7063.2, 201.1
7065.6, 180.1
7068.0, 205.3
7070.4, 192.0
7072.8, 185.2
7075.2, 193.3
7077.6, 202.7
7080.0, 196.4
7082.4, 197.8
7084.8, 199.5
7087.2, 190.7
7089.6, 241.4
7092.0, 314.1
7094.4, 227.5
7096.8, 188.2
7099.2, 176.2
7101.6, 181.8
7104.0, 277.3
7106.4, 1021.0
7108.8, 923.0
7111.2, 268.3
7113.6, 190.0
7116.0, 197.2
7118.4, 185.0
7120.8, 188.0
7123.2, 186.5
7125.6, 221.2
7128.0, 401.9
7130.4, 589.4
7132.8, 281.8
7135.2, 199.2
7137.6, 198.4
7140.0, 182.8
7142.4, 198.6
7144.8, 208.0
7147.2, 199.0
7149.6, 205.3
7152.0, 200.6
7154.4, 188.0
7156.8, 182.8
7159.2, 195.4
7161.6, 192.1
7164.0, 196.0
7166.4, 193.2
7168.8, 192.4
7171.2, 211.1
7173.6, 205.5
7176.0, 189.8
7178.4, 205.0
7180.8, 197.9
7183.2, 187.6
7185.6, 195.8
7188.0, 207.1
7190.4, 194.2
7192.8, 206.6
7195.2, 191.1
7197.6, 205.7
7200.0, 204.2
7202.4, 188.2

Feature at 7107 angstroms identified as Halpha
